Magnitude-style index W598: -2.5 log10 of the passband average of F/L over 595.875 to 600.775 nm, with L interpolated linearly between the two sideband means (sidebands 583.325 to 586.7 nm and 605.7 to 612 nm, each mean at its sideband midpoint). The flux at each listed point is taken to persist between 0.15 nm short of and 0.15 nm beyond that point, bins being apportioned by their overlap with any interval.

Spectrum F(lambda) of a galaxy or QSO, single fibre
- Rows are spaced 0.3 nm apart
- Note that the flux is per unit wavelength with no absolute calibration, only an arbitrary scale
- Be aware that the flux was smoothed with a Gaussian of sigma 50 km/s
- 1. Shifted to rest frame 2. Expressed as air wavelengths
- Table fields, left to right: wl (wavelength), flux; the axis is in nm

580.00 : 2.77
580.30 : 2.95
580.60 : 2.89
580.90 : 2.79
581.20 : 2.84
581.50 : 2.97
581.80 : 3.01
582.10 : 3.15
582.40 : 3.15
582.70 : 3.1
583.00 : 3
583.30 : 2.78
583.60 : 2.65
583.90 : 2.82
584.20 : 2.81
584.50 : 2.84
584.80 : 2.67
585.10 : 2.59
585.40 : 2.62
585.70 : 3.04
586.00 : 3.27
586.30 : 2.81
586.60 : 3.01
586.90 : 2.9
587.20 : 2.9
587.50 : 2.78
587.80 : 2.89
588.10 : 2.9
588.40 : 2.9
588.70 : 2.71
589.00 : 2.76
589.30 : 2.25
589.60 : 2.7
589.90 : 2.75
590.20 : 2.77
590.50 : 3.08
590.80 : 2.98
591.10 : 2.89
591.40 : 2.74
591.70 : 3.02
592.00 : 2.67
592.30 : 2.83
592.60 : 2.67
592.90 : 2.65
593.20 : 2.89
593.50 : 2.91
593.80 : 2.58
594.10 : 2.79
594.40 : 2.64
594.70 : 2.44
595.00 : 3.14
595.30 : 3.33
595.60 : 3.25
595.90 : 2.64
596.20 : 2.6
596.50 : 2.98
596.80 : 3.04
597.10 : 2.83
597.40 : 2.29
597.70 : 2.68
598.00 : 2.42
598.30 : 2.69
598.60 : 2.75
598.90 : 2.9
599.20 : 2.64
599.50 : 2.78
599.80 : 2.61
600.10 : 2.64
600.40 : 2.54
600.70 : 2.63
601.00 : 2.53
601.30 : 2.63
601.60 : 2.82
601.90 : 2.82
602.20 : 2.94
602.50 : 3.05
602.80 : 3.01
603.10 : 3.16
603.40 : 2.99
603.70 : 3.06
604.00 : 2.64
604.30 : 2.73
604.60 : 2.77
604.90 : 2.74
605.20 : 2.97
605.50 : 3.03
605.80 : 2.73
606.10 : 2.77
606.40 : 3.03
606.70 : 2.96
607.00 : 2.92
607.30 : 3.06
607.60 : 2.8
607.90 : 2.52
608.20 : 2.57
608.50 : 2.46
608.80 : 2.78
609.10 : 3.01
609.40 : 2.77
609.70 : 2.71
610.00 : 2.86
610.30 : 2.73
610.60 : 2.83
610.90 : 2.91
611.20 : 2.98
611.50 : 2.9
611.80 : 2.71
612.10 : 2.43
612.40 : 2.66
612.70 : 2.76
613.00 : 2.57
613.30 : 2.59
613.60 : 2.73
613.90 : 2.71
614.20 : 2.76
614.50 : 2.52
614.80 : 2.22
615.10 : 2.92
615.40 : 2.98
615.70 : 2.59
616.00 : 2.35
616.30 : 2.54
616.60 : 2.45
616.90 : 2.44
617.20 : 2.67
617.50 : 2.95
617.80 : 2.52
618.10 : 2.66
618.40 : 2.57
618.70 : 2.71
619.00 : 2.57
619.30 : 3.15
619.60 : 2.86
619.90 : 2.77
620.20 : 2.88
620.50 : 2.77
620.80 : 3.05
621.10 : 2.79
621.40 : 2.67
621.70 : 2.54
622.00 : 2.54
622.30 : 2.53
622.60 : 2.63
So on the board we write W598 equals 0.05 mag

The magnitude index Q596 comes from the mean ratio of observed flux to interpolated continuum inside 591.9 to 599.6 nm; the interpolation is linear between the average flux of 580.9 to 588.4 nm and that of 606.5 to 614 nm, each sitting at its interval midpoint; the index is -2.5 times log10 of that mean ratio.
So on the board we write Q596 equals 0.03 mag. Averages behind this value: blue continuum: 2.89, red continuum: 2.76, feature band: 2.77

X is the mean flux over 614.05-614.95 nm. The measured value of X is 2.5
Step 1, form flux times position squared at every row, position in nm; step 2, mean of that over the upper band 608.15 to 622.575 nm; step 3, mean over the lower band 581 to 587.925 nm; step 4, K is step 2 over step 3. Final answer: 1.03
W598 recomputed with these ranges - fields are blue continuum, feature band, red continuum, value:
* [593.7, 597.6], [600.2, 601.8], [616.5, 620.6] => 0.06 mag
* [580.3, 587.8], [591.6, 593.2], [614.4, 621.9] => 0.03 mag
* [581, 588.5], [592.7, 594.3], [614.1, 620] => 0.03 mag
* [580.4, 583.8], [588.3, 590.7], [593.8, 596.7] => 0.06 mag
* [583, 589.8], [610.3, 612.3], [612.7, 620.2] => -0.04 mag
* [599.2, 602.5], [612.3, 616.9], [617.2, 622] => 0.05 mag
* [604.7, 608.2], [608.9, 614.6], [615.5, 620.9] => 0.01 mag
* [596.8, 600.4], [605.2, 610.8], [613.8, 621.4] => -0.05 mag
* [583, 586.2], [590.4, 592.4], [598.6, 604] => -0.03 mag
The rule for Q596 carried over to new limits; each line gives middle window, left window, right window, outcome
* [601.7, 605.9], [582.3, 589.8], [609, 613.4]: -0.05 mag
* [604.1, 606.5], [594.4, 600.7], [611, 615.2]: -0.05 mag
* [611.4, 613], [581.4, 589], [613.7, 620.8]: 0.02 mag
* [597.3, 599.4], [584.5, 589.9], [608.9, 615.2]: 0.05 mag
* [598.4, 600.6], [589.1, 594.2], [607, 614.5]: 0.03 mag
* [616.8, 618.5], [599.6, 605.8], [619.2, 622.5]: 0.05 mag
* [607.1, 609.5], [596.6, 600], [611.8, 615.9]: -0.03 mag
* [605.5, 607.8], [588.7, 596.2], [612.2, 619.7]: -0.07 mag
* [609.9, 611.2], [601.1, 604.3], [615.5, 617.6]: -0.05 mag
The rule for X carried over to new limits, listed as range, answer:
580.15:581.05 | 2.88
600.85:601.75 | 2.66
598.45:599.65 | 2.77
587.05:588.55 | 2.87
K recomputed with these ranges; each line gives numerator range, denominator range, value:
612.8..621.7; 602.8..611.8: 0.98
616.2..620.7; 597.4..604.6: 1.04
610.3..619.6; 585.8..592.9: 1.03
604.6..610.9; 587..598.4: 1.06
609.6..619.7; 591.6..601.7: 1.04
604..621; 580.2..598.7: 1.05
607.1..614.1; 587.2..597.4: 1.04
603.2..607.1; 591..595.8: 1.05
